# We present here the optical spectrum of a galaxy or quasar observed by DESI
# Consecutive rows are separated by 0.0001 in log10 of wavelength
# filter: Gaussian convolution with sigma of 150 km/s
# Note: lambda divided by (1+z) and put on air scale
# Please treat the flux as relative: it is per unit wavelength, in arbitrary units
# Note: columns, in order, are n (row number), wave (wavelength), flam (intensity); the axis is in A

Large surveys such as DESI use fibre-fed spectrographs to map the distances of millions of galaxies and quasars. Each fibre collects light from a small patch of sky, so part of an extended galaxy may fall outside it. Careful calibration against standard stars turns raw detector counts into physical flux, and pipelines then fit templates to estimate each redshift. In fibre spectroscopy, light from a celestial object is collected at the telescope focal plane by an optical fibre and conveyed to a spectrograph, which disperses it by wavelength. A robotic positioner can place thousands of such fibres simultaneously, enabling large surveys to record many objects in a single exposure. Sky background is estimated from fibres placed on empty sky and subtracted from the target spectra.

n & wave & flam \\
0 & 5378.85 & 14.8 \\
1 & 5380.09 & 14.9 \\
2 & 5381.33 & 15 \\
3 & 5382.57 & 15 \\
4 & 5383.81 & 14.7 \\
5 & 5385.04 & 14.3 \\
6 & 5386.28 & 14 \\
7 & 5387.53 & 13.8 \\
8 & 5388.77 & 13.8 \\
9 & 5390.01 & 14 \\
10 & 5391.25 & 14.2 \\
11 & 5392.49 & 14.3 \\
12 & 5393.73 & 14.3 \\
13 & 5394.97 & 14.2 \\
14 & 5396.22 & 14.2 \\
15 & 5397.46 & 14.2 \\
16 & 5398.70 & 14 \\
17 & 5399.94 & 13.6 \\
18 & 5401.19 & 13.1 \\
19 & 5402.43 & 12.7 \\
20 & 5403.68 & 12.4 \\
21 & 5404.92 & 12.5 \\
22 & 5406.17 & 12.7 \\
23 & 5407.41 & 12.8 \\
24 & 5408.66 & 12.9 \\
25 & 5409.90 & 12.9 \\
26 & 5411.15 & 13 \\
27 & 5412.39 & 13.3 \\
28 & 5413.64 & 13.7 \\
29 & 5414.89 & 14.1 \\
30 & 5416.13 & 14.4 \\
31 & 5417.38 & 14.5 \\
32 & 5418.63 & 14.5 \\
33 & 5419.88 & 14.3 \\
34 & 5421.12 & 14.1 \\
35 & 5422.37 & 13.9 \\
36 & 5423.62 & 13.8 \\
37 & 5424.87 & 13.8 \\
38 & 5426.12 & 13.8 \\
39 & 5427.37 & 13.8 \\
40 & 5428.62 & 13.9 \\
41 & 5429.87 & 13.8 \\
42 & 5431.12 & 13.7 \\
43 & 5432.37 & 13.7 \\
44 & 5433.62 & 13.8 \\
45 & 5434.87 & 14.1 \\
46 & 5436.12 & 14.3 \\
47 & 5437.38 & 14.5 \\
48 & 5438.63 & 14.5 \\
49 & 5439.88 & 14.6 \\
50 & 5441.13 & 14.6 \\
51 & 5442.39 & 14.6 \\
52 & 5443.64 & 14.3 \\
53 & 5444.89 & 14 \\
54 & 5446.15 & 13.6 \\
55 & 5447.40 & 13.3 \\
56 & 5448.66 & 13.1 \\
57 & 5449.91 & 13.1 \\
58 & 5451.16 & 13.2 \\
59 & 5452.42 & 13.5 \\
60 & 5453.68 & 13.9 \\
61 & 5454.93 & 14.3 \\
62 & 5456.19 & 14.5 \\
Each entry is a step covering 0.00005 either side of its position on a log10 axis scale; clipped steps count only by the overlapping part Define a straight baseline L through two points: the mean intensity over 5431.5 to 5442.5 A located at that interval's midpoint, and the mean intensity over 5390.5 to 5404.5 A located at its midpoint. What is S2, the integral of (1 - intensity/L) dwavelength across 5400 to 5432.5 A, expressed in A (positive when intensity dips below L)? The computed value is 1.0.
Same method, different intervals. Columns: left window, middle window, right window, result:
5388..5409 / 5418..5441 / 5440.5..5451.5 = -0.6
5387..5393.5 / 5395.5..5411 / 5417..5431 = 1.0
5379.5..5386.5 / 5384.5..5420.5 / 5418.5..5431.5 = 1.7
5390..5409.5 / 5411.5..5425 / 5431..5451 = -0.3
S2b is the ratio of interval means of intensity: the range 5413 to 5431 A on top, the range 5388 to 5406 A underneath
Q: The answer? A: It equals 1.0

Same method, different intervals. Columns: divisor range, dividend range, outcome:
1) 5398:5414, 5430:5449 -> 1.08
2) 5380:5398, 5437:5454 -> 0.97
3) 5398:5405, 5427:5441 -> 1.07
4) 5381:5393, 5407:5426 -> 0.96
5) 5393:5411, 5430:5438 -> 1.05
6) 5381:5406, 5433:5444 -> 1.04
